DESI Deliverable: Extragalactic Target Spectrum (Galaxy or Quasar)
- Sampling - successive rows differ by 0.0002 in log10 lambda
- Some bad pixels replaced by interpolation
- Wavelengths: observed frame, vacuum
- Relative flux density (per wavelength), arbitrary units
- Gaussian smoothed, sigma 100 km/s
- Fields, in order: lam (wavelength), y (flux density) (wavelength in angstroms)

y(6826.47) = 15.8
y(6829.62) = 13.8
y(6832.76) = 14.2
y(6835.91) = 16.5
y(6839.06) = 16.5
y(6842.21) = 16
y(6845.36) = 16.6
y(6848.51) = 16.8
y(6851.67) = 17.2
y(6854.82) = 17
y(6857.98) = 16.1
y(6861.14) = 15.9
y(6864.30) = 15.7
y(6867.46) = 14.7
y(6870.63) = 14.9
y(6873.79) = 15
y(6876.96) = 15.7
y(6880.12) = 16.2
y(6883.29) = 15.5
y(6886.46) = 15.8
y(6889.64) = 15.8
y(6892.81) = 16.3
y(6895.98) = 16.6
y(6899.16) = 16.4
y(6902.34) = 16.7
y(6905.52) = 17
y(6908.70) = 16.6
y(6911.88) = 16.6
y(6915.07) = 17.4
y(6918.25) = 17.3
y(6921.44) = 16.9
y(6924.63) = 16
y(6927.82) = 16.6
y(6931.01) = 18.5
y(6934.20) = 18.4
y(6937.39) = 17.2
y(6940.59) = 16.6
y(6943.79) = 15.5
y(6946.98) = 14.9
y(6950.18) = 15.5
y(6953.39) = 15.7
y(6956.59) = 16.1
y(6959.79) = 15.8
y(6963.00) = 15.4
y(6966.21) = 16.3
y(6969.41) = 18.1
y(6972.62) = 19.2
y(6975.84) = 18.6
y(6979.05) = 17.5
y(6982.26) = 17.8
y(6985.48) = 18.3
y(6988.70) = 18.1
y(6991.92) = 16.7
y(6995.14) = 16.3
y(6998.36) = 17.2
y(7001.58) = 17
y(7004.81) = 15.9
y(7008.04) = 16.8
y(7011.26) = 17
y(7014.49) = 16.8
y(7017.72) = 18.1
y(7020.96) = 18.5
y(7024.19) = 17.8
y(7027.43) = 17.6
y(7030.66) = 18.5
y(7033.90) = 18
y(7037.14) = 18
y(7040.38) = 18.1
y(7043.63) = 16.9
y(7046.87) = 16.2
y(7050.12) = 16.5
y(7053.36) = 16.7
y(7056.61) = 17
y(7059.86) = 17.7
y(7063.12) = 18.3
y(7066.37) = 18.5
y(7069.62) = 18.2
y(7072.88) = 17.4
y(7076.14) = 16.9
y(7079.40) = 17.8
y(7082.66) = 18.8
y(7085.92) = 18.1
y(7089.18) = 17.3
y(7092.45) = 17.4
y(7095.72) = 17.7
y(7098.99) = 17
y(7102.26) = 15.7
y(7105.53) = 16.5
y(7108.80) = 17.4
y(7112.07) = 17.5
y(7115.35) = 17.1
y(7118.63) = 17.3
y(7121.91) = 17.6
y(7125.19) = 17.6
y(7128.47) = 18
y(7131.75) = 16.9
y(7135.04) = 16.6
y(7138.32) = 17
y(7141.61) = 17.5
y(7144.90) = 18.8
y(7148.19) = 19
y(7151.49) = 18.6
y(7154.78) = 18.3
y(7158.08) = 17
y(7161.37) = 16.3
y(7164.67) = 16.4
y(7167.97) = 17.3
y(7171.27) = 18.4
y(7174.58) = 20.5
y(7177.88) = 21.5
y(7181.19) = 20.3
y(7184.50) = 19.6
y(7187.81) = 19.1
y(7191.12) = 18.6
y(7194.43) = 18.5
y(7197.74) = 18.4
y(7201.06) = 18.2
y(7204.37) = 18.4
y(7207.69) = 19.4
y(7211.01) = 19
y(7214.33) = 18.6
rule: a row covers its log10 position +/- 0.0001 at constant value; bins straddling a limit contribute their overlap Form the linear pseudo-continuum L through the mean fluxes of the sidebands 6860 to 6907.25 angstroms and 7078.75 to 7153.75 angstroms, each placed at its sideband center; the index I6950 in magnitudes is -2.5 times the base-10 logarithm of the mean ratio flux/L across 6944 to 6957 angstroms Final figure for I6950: 0.06 mag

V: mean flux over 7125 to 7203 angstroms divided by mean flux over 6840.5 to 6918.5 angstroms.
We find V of 1.1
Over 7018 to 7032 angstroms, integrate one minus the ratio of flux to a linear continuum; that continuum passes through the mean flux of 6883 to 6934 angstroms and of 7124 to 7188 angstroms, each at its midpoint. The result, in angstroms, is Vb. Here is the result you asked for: -0.54 angstroms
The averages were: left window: 16.7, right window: 18.2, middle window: 18.1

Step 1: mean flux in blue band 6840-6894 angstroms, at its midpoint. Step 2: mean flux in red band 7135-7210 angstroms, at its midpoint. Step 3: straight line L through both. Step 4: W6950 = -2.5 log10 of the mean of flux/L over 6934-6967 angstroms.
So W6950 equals 0.04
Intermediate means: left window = 16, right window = 18.5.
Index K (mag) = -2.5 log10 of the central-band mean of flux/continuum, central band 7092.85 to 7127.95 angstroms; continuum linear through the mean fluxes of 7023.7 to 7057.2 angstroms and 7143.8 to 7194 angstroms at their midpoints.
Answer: 0.06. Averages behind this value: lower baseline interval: 17.4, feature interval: 17.2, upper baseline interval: 18.6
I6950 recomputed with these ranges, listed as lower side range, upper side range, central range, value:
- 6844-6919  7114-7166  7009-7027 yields -0.04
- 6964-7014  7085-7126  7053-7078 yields -0.02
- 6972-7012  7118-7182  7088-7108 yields 0.05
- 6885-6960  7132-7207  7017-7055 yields -0.01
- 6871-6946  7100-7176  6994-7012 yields 0.01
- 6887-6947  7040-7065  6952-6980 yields -0.01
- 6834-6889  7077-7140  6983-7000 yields -0.04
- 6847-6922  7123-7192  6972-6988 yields -0.08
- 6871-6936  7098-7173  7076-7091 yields -0.04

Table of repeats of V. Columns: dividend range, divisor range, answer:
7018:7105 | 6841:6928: 1.08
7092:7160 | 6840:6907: 1.08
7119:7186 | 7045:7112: 1.05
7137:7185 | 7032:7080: 1.05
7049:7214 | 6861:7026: 1.07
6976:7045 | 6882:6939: 1.04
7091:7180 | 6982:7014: 1.04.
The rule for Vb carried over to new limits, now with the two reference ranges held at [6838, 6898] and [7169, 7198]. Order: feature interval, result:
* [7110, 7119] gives 0.7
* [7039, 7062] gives 1.2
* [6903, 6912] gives -0.2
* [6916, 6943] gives -0.7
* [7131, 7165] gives 2.7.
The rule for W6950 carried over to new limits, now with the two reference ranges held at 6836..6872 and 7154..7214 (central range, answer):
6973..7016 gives -0.01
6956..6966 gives 0.08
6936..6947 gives 0.04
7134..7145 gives 0.06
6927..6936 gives -0.08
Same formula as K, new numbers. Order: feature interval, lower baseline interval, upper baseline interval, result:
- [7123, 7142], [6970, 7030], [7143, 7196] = 0.07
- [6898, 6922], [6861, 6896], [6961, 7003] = -0.05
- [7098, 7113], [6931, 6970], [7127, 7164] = 0.04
